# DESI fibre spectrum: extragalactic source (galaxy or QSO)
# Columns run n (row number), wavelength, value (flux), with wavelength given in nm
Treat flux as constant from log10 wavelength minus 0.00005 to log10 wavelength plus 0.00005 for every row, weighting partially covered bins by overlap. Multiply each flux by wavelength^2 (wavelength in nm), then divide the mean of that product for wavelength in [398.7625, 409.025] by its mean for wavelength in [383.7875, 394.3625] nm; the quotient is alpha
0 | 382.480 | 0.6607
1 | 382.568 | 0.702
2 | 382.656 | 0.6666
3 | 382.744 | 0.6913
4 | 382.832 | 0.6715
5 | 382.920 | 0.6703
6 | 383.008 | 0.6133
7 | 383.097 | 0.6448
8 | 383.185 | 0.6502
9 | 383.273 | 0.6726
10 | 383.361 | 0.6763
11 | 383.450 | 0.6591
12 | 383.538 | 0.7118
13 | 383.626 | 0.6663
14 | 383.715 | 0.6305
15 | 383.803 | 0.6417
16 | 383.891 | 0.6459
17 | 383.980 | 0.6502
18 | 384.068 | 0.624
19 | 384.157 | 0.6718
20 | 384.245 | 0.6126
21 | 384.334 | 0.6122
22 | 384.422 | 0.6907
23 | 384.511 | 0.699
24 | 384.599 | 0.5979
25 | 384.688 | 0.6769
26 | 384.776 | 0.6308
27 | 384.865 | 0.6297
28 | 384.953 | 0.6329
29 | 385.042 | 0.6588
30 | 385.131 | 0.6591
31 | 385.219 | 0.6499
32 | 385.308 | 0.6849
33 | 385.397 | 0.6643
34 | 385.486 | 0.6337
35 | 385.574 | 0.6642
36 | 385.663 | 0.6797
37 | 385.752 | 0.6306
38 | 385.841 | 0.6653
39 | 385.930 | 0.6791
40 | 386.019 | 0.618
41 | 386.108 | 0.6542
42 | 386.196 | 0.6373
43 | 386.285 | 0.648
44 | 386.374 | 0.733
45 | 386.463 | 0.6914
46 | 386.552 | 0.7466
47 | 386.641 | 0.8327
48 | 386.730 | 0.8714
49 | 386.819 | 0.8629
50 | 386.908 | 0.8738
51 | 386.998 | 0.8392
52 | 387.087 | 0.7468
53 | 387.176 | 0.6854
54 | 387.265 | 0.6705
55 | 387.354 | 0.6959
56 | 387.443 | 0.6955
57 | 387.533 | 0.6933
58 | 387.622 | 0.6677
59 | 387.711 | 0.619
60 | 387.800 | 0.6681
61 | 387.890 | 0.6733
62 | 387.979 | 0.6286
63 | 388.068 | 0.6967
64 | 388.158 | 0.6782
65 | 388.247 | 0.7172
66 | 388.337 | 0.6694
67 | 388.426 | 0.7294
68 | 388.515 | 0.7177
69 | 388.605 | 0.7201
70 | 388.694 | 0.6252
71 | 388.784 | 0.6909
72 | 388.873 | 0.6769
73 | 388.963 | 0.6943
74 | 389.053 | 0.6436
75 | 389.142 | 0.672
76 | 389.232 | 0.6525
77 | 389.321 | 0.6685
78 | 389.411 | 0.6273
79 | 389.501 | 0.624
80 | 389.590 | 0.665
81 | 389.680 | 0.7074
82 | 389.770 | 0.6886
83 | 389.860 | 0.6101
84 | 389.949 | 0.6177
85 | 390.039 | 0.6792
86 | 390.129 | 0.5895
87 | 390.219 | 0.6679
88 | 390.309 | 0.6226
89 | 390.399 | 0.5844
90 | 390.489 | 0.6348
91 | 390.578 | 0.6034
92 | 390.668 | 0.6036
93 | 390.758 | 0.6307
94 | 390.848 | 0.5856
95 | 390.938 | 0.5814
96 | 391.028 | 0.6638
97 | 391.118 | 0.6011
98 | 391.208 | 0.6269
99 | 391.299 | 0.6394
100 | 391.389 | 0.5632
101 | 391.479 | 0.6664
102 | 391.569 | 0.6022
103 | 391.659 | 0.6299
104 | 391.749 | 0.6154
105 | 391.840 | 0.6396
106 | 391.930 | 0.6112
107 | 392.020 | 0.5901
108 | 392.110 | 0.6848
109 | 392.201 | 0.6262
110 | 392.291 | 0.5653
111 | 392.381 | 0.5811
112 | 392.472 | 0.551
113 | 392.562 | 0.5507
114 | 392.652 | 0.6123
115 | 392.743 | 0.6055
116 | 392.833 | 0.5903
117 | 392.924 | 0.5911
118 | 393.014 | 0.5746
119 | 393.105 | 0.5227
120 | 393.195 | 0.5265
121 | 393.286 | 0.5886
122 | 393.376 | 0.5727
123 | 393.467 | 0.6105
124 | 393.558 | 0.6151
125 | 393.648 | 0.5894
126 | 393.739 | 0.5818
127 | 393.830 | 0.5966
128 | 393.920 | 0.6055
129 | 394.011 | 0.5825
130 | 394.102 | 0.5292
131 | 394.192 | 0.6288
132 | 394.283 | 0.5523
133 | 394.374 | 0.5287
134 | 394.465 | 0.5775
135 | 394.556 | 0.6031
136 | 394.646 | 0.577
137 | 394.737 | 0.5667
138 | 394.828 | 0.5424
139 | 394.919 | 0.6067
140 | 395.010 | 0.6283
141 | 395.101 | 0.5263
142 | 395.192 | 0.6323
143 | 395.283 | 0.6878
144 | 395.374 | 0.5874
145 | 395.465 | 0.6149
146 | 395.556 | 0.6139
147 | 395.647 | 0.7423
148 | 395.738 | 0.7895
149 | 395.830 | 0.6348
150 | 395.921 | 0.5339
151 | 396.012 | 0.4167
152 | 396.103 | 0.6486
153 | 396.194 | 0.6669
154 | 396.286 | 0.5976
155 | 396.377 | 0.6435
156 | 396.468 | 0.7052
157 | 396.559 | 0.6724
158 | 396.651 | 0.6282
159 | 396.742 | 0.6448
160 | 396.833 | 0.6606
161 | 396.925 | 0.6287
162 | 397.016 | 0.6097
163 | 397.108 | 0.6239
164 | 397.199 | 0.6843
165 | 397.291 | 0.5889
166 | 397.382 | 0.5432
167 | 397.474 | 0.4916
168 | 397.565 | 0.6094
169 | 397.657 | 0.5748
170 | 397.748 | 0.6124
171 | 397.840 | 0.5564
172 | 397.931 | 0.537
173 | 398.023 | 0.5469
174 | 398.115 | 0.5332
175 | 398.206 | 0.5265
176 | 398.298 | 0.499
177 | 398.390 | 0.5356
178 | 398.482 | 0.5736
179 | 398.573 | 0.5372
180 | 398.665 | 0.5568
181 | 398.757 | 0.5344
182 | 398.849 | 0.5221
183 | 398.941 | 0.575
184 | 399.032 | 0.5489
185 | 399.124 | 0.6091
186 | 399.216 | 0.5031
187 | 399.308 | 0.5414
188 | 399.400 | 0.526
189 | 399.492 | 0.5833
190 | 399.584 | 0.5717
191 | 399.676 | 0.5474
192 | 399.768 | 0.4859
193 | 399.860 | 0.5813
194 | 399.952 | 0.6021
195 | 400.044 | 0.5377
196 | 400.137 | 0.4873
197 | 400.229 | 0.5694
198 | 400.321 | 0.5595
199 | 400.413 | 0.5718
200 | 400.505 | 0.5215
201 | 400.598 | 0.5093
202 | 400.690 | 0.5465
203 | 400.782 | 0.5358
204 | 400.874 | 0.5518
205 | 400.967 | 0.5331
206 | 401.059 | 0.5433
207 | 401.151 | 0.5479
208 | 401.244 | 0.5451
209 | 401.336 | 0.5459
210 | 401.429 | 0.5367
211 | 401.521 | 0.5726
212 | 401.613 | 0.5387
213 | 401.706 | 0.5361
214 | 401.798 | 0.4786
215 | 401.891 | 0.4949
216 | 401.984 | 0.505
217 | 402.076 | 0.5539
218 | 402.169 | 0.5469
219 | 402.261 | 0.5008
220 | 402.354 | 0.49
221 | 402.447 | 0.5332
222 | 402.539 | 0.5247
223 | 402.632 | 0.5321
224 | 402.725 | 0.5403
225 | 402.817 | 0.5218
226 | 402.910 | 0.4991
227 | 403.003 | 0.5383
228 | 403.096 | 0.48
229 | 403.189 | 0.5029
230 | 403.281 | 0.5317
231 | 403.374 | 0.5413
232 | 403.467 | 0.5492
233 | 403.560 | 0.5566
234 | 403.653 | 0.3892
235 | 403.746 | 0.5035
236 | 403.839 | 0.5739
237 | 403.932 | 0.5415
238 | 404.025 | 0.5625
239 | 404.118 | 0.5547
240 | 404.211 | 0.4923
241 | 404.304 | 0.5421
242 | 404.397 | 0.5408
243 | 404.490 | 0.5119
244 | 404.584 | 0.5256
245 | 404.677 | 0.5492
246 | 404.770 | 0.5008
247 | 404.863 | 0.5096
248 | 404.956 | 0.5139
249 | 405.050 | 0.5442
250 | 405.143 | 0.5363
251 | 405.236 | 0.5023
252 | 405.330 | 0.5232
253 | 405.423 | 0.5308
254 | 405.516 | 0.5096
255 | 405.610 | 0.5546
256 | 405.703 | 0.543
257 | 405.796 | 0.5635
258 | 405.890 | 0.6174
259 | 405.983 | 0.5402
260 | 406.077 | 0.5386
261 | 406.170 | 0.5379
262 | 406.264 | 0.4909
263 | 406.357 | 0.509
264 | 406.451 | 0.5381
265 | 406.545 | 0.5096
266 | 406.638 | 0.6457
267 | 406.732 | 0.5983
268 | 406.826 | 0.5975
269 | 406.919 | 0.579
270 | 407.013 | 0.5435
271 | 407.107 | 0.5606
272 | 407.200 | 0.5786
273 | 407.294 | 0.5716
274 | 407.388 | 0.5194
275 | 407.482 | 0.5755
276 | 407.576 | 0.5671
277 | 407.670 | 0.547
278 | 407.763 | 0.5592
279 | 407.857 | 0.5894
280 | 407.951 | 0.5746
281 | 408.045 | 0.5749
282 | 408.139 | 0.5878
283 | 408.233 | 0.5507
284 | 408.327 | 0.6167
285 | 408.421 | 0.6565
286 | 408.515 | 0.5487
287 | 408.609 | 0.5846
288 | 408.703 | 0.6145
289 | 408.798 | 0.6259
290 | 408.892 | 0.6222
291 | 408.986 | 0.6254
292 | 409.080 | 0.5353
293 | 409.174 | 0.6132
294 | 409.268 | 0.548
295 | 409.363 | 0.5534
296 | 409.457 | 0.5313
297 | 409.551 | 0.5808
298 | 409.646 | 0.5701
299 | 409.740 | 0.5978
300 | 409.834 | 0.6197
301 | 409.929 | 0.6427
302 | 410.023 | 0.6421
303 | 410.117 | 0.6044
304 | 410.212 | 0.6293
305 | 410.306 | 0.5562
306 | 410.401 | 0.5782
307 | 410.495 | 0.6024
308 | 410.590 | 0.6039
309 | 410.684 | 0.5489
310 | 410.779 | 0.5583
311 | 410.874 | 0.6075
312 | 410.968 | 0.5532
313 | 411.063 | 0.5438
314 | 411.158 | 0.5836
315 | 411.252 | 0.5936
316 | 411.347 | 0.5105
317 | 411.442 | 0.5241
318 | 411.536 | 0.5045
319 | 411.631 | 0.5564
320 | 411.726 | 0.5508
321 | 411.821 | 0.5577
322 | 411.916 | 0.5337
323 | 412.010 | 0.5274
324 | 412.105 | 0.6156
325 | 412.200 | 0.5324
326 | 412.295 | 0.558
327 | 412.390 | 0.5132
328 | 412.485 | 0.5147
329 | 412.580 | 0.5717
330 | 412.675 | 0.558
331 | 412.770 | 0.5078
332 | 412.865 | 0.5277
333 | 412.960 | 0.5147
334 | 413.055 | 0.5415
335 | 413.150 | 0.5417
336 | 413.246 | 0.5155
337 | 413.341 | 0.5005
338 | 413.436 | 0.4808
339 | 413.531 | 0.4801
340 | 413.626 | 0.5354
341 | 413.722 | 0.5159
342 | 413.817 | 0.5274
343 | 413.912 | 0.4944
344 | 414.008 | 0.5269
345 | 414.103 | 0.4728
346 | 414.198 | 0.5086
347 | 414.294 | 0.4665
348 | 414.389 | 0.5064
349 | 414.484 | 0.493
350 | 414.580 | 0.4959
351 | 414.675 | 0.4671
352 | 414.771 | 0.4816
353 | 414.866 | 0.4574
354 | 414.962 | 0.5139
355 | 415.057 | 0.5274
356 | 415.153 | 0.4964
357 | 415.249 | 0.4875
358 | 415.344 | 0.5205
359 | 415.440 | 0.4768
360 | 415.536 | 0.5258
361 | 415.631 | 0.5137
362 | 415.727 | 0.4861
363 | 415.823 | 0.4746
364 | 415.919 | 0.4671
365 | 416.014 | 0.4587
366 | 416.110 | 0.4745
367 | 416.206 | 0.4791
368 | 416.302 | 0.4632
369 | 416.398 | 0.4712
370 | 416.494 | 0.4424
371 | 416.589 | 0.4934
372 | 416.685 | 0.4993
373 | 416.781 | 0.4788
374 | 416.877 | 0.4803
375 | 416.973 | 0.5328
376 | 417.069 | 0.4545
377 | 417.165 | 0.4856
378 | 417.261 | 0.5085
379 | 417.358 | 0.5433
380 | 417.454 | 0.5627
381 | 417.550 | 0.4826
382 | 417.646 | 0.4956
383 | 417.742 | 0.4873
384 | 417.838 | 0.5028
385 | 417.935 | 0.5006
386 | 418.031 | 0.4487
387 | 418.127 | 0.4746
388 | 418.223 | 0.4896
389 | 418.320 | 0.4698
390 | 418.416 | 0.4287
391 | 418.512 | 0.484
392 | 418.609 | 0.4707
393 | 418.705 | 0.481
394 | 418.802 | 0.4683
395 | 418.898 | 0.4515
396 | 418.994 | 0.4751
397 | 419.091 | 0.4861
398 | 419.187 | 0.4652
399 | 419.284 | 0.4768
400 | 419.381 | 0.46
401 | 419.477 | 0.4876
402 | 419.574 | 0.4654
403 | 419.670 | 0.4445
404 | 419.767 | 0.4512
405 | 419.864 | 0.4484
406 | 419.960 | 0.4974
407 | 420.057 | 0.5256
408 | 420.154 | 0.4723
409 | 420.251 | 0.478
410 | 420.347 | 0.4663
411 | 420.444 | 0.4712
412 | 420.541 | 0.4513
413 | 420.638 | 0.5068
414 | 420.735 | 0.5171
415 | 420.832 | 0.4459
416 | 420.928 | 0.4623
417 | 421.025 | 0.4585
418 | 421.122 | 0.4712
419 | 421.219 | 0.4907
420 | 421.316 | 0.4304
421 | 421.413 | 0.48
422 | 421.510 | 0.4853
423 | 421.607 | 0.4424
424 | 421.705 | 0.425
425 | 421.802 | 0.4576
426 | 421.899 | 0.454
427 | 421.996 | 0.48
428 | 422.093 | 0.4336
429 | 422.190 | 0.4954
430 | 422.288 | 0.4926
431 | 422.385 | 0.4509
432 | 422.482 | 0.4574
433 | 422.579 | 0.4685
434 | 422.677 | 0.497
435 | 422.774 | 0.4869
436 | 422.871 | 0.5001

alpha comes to 0.91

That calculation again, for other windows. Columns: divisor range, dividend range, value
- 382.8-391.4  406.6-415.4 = 0.93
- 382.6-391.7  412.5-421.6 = 0.85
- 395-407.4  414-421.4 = 0.94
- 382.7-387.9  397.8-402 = 0.86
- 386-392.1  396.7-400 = 0.89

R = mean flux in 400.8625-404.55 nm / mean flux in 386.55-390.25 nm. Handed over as 0.76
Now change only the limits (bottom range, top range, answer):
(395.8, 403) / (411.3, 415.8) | 0.92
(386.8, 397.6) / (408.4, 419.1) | 0.83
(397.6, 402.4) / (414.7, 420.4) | 0.89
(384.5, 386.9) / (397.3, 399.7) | 0.80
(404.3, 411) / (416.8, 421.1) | 0.85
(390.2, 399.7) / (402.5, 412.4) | 0.94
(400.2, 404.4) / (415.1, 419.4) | 0.91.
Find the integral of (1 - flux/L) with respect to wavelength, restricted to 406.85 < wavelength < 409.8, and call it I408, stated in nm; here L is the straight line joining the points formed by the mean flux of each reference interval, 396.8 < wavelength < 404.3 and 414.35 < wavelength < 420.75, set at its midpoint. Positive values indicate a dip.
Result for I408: -0.35 nm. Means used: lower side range 0.544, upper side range 0.483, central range 0.578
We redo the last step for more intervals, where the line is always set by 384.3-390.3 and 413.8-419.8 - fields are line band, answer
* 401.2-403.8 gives 0.26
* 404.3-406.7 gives 0.10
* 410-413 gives -0.22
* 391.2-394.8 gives 0.29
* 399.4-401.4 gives 0.16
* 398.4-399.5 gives 0.10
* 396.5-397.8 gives 0.01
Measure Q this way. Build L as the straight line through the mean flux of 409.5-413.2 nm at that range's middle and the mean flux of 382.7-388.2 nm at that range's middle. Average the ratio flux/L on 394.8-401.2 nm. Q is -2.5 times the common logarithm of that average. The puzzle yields 0.08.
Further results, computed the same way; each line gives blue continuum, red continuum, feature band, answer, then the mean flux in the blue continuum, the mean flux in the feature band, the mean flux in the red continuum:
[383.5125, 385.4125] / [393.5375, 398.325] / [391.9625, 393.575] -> 0.05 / 0.651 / 0.586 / 0.599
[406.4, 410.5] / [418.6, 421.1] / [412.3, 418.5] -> 0.04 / 0.583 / 0.497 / 0.473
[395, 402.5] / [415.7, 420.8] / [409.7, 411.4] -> -0.14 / 0.57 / 0.587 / 0.48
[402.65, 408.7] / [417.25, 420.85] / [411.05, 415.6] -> -0.02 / 0.546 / 0.52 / 0.48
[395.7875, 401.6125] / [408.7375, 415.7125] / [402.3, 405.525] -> 0.07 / 0.567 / 0.523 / 0.542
